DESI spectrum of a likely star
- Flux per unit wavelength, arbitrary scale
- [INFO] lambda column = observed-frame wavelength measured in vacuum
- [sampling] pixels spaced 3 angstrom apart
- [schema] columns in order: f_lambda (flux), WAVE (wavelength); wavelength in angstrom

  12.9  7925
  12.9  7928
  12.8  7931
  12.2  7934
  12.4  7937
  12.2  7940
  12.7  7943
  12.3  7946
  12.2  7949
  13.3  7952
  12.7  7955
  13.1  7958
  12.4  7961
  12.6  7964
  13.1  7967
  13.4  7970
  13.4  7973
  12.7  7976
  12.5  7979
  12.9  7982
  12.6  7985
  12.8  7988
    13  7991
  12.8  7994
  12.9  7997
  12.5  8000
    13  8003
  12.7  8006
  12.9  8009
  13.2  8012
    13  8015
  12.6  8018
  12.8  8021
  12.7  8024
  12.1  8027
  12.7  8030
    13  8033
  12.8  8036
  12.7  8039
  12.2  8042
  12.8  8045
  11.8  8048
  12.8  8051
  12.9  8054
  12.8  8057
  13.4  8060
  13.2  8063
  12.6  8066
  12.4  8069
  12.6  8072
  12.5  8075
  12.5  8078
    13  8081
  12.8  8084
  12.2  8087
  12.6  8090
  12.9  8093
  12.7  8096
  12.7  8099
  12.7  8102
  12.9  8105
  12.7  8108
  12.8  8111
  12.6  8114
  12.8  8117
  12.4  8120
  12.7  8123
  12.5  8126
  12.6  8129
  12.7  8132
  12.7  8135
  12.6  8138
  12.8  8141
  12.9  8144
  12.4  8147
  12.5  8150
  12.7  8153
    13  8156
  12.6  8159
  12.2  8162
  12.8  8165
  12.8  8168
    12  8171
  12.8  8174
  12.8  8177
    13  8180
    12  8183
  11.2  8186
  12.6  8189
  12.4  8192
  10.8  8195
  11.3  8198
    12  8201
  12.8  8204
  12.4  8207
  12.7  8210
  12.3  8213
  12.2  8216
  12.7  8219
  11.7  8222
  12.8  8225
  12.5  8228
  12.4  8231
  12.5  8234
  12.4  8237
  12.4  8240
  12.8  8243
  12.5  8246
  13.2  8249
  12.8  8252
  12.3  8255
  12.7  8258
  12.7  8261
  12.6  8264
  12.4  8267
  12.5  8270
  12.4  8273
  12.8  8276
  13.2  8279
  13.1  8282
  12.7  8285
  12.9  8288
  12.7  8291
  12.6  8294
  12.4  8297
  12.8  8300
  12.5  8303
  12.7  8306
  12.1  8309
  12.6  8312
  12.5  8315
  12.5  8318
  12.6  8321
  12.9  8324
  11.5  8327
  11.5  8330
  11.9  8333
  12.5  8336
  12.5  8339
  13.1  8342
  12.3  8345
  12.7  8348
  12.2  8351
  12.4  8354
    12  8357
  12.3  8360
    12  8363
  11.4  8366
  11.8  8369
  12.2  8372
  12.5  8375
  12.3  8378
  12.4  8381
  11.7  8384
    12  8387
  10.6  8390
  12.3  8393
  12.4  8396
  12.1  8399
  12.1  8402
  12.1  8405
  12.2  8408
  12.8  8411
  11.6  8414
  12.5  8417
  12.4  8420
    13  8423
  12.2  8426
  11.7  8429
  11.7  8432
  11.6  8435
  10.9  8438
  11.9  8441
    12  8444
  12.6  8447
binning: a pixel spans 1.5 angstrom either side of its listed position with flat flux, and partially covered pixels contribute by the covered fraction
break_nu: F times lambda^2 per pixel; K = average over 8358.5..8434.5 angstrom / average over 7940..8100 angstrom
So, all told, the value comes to 1.04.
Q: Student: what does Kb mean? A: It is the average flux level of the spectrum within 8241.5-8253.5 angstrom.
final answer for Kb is 12.8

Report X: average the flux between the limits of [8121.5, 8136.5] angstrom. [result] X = 12.6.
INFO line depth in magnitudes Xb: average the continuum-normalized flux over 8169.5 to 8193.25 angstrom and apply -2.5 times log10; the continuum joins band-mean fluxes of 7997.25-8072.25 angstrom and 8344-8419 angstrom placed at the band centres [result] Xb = 0.01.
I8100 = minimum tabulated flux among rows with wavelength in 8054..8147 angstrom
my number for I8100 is 12.2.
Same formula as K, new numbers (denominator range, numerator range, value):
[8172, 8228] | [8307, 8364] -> 1.04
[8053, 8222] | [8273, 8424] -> 1.03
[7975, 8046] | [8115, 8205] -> 1.01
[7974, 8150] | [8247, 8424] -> 1.04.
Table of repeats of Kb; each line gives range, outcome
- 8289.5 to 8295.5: 12.6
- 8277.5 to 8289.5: 13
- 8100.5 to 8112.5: 12.8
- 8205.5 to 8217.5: 12.4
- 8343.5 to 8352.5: 12.4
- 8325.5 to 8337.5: 11.8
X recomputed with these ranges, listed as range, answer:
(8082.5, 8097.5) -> 12.6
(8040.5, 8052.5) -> 12.4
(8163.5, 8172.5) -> 12.5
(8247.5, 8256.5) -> 12.8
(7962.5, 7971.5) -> 13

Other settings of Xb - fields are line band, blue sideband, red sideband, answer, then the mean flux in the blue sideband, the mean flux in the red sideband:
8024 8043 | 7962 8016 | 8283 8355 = 0.019 mag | 12.9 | 12.5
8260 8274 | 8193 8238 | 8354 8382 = -0.029 mag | 12.2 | 12.1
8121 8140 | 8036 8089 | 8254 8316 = 0.002 mag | 12.7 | 12.6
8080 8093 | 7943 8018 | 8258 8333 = 0.006 mag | 12.8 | 12.5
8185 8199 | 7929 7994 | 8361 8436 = 0.063 mag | 12.7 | 12.1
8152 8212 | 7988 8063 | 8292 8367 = 0.018 mag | 12.8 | 12.3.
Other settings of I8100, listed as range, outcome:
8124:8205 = 10.8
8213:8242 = 11.7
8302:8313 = 12.1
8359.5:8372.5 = 11.4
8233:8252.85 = 12.4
